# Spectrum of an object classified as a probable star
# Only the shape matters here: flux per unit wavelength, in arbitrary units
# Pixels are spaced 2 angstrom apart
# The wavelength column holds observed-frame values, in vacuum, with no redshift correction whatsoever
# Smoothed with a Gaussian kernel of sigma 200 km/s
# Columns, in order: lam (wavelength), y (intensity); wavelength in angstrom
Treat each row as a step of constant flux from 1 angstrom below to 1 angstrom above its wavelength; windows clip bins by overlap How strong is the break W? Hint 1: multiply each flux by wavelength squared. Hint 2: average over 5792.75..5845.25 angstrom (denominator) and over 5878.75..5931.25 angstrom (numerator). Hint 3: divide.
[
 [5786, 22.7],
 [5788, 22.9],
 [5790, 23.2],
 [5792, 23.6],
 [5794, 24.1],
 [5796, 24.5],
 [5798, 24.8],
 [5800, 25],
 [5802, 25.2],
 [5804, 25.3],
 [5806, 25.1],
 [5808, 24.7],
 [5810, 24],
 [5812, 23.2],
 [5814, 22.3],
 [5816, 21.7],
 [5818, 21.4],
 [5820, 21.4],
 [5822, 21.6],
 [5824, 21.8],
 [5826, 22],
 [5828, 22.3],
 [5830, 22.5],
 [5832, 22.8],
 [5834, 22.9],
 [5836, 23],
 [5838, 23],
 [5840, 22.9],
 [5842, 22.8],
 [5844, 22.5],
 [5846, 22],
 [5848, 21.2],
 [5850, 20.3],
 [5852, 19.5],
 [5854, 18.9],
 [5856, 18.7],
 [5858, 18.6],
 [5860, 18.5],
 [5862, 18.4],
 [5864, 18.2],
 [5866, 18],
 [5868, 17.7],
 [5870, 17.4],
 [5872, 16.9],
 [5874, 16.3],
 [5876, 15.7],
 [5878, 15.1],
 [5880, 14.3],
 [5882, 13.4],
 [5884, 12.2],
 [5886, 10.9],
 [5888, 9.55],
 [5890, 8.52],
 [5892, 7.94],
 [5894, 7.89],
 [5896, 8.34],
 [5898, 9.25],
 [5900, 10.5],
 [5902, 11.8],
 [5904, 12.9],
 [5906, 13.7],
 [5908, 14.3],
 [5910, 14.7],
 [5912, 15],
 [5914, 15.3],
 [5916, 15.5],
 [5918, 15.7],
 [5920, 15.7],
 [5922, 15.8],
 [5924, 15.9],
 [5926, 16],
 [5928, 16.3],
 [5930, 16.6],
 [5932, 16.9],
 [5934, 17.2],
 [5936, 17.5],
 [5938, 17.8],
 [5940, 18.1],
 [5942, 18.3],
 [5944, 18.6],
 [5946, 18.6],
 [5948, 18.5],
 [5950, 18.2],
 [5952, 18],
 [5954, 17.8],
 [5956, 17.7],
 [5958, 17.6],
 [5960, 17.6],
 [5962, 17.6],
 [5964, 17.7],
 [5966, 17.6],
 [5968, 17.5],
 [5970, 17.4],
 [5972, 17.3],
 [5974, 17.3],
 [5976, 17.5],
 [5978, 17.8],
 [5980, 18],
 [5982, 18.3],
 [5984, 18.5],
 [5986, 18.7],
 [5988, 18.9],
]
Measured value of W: 0.58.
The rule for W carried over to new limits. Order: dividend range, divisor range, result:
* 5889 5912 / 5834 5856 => 0.52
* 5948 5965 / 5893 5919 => 1.43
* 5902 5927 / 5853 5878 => 0.86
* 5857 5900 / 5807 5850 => 0.63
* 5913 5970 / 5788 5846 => 0.77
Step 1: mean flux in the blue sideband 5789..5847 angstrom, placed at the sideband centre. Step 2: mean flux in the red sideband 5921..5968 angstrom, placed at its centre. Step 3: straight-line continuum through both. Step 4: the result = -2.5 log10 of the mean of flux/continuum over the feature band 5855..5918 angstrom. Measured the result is 0.39 mag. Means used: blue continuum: 23.2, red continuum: 17.5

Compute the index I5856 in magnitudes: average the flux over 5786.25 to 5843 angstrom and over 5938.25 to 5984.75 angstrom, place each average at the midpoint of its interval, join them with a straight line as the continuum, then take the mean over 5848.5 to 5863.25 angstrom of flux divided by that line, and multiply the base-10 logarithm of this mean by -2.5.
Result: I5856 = 0.142 mag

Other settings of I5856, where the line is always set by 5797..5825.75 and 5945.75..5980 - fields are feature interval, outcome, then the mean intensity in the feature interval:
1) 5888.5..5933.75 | 0.41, 13.4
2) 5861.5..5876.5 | 0.22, 17.3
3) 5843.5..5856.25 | 0.08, 20.5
